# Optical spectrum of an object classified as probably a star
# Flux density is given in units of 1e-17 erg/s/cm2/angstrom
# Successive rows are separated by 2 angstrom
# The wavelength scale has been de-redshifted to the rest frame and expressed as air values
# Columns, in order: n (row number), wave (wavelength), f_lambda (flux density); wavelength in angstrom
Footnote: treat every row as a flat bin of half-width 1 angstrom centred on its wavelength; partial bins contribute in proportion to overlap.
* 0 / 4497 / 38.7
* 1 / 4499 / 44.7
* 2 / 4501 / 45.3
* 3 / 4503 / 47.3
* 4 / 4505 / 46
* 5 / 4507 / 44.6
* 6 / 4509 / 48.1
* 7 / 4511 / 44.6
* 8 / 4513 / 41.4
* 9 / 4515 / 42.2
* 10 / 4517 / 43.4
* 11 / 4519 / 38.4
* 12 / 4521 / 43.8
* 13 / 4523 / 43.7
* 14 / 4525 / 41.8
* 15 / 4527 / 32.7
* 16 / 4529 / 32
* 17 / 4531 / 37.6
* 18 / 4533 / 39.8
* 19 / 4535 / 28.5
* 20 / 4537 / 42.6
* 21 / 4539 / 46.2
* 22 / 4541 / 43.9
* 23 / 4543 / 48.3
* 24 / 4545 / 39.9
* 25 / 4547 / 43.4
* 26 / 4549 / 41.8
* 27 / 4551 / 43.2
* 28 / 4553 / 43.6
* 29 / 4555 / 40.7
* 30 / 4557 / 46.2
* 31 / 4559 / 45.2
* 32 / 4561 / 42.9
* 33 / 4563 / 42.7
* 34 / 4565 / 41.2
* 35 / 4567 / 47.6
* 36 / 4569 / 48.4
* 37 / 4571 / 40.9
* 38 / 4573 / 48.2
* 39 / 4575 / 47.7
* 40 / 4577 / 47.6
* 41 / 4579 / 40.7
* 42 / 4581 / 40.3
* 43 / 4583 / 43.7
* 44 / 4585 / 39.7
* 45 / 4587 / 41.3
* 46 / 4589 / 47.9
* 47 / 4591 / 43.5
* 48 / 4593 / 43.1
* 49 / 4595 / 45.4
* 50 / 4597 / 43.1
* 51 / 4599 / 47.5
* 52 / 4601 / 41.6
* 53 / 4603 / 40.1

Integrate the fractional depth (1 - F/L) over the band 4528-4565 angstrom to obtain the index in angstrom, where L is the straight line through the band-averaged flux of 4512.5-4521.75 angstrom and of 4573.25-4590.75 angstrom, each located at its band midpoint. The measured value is 1.0 angstrom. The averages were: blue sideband 41.8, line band 41.6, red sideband 43.8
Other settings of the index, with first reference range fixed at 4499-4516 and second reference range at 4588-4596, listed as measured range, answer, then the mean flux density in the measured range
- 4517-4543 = 3.00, 39.8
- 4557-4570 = 0.05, 44.8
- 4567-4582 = -0.02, 45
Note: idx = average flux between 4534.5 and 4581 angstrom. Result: 43.6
